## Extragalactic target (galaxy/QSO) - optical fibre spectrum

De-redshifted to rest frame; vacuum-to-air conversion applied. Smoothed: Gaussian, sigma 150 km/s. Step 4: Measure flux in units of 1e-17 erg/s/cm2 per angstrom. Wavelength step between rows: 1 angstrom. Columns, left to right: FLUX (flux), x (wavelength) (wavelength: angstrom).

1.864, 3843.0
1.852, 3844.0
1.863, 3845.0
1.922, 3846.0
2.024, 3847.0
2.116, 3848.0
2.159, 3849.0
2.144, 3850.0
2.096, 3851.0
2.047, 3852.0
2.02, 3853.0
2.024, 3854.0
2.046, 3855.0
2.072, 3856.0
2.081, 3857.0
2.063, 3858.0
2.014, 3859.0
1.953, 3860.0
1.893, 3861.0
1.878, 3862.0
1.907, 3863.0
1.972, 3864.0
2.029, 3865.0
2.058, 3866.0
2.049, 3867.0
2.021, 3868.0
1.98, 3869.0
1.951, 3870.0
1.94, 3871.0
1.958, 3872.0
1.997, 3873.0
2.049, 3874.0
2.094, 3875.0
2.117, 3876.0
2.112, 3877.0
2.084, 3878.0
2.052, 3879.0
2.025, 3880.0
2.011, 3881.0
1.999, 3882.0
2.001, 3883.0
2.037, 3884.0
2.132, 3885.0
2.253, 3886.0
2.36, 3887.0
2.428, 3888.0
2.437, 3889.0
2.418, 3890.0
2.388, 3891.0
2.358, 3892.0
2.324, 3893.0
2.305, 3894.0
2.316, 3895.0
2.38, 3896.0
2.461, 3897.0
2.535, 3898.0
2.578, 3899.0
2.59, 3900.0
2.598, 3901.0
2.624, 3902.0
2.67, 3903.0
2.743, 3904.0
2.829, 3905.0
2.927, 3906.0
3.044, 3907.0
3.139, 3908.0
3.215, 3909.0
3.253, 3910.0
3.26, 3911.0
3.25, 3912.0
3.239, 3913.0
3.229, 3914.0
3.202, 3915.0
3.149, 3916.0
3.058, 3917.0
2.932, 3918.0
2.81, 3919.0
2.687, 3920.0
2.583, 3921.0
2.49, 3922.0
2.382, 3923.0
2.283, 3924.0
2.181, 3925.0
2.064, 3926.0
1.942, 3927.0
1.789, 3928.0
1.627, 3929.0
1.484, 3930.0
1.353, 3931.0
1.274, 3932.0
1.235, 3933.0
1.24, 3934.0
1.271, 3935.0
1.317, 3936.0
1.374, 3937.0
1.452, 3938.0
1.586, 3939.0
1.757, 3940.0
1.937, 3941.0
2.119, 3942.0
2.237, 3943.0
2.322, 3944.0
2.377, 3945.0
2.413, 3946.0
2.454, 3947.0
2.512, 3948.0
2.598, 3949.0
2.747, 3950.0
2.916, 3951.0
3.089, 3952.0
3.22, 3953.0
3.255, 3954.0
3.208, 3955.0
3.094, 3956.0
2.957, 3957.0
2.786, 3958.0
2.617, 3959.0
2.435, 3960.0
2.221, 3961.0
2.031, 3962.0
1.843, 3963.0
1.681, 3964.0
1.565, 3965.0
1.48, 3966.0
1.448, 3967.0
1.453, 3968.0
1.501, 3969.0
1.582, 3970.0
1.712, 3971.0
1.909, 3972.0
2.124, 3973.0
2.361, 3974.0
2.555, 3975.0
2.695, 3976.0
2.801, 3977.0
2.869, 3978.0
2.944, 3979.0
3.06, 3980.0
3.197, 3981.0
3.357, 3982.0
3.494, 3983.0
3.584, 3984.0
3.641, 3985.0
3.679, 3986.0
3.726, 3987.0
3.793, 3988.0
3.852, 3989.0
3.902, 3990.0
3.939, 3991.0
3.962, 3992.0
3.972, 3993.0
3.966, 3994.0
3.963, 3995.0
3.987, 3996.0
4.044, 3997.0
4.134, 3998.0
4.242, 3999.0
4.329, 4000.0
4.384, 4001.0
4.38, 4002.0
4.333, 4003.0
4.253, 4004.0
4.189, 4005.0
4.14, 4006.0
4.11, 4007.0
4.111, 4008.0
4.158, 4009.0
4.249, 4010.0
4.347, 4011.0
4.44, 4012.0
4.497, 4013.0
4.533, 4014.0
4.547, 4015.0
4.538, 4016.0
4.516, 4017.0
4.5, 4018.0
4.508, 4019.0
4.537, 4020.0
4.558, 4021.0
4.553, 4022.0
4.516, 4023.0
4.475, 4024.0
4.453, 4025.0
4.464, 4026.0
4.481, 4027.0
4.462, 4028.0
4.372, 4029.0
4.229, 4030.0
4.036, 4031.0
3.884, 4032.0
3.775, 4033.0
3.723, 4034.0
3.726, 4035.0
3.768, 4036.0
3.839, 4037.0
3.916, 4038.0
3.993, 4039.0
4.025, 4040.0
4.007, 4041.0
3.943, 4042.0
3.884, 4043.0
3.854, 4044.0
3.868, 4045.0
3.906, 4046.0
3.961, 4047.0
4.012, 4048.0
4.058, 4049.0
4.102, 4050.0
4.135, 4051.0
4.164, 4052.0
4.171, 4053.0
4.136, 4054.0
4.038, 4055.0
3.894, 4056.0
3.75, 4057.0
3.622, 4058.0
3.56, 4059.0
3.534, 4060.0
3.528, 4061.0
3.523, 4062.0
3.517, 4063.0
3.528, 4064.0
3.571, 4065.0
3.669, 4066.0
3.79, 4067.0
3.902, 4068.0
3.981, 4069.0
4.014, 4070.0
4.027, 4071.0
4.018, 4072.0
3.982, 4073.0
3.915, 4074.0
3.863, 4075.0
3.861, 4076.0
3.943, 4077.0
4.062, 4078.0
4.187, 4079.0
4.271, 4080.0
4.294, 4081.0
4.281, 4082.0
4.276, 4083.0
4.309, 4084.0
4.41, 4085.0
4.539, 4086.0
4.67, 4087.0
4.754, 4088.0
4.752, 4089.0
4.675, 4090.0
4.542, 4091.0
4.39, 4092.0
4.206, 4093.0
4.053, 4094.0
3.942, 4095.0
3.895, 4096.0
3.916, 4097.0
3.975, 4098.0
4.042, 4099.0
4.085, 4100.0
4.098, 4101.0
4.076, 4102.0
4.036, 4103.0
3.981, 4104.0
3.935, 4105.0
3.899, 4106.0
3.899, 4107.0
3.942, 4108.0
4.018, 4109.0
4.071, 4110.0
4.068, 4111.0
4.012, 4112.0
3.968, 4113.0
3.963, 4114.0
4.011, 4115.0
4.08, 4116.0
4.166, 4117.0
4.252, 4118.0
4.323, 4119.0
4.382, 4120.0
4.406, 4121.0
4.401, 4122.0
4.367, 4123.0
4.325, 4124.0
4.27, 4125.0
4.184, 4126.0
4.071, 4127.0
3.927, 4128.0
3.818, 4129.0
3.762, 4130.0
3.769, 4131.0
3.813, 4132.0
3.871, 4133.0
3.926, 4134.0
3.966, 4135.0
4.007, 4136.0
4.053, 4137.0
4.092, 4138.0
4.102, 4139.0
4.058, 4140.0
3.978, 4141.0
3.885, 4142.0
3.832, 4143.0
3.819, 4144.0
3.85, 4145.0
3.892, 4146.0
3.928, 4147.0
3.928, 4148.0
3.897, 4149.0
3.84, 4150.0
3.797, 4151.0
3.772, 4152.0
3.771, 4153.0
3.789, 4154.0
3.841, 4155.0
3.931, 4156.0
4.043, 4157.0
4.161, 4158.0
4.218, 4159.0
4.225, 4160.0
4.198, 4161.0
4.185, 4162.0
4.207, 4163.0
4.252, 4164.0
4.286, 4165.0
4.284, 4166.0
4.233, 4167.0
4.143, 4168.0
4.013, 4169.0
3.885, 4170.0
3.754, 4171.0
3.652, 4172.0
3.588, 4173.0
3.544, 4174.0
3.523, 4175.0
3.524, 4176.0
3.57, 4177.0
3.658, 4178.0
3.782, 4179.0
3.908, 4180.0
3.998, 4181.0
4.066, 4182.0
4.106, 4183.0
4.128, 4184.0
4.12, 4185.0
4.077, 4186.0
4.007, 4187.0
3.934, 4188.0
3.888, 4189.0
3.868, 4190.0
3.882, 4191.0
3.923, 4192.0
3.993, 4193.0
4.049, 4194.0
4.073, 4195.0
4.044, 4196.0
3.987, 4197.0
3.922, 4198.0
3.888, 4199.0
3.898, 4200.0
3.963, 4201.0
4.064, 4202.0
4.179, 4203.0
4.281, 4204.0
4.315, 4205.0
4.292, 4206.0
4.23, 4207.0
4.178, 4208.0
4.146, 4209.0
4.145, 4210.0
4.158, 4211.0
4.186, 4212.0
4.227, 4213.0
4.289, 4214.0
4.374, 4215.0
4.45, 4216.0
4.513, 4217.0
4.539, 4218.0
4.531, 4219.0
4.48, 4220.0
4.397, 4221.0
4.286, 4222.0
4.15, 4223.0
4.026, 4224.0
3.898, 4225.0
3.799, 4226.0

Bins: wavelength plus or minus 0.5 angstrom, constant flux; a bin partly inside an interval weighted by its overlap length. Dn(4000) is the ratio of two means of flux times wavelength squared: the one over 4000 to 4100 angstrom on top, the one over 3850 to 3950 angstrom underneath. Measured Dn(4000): 1.98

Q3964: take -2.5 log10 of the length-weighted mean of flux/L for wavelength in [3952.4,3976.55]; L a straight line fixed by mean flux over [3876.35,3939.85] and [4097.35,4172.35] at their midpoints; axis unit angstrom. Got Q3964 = 0.22 mag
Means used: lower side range 2.34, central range 2.24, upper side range 4.03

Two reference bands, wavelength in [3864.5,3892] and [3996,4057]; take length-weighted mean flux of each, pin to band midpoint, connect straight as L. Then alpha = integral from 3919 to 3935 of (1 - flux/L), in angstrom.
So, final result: 5.0 angstrom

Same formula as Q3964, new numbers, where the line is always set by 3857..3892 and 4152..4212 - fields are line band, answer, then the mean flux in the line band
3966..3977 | 0.348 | 1.95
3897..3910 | -0.229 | 2.8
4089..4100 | -0.209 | 4.19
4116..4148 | -0.102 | 4.05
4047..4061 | -0.221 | 3.92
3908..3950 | 0.057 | 2.28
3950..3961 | -0.130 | 2.91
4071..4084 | -0.216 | 4.09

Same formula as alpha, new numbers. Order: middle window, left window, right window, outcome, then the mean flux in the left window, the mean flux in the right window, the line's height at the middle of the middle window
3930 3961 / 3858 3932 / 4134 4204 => 5.1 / 2.35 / 3.96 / 2.65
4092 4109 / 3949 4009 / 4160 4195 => -1.8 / 3.14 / 3.95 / 3.64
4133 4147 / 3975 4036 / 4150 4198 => 0.0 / 4.02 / 3.95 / 3.97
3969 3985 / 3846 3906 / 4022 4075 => 2.8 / 2.19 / 3.96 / 3.23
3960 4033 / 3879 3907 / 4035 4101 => -4.0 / 2.4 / 4.02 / 3.36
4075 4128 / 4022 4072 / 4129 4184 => -3.1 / 3.96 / 3.93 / 3.95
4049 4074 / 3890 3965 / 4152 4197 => -4.5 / 2.42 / 3.96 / 3.26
